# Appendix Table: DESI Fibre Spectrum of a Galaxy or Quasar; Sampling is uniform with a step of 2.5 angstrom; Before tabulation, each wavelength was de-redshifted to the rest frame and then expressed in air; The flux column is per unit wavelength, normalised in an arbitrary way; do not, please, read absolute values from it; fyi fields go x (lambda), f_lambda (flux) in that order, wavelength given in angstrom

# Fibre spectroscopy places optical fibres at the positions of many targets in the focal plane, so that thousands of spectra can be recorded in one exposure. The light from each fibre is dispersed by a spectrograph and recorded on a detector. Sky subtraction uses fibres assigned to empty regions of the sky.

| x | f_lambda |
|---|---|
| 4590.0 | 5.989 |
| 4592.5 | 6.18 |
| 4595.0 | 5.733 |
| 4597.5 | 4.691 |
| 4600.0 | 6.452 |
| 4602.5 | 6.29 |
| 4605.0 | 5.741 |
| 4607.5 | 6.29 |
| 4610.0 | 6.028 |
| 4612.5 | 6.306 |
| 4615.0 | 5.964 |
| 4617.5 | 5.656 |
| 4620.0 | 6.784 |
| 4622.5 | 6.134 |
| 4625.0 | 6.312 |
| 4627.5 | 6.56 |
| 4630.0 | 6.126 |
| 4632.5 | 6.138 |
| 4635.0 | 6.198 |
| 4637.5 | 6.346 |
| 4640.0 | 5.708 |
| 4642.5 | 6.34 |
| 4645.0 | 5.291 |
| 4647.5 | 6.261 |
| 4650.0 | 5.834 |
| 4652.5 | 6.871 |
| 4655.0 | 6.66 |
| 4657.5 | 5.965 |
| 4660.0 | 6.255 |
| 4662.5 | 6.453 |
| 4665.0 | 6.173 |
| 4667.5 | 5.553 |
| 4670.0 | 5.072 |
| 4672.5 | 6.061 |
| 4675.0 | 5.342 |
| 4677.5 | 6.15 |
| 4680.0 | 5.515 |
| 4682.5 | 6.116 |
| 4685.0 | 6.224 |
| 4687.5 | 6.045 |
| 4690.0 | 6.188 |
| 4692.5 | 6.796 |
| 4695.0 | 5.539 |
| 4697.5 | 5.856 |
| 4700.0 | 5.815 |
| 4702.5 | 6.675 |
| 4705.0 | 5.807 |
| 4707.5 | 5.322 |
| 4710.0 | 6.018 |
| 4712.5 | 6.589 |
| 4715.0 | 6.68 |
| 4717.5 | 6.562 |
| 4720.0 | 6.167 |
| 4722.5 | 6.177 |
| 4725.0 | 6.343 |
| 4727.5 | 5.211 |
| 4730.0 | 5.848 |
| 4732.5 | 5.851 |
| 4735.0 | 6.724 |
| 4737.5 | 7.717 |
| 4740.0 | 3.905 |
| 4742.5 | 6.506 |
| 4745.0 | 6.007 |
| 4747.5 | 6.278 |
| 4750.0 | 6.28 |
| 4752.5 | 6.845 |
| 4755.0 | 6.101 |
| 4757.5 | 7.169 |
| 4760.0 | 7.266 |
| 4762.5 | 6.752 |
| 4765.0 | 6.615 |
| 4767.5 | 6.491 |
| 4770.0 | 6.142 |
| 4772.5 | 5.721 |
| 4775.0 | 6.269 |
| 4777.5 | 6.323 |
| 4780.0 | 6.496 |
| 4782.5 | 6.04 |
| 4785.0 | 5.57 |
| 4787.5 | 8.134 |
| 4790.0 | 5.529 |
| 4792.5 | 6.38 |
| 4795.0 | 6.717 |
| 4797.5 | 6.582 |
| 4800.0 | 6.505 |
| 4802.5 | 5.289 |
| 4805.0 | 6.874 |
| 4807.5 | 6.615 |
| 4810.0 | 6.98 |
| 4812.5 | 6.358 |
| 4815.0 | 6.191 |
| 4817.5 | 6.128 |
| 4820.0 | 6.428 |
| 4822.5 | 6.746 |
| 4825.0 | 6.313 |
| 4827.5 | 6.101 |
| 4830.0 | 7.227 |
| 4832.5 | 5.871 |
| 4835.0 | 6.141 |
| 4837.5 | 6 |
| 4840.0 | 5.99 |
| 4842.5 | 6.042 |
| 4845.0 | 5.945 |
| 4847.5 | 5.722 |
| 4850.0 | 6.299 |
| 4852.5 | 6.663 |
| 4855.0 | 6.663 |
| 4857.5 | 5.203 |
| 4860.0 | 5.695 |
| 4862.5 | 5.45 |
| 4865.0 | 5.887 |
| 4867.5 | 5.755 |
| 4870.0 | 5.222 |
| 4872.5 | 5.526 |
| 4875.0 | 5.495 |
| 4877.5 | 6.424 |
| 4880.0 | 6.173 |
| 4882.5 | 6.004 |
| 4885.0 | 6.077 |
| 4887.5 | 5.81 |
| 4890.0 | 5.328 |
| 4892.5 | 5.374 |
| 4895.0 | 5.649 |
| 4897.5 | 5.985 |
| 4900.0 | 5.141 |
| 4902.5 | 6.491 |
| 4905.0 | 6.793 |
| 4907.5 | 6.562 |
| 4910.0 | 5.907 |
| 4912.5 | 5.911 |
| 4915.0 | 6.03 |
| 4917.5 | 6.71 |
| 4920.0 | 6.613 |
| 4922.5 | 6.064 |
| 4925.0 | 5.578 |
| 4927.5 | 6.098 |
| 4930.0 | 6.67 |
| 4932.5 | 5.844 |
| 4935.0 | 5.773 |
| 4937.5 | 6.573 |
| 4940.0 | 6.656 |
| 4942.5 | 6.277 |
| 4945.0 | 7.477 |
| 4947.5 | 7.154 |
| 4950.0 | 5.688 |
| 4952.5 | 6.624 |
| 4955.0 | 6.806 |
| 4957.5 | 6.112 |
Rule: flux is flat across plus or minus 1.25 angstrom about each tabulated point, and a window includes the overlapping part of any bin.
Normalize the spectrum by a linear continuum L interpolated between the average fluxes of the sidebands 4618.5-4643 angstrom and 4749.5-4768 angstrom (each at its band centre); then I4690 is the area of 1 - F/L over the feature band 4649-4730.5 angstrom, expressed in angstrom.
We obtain 5.1 angstrom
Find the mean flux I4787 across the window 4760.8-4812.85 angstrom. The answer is 6.41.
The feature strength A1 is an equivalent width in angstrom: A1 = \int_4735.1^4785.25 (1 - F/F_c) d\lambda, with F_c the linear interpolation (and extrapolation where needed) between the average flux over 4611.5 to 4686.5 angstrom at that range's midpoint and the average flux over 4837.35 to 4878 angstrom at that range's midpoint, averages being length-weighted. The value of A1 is -3.2 angstrom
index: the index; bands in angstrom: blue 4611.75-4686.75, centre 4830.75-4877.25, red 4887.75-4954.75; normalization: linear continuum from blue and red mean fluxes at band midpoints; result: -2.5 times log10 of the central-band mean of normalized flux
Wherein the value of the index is 0.05 mag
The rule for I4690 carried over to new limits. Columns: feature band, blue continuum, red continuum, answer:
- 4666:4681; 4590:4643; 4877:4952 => 1.2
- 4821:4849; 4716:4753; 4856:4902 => -1.7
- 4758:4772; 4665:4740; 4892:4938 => -1.3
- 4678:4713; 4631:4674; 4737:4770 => 1.1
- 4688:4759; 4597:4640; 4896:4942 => -0.3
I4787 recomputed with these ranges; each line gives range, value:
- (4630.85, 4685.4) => 6.02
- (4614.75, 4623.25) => 6.15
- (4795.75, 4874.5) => 6.14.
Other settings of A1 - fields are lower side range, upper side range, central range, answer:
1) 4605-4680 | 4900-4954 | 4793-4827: -1.1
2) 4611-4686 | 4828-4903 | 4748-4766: -2.1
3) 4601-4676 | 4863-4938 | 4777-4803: -1.4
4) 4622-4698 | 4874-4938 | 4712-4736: -0.5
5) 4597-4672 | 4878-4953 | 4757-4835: -3.8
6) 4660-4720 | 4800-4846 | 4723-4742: 0.4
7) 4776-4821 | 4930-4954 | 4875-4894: 1.7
